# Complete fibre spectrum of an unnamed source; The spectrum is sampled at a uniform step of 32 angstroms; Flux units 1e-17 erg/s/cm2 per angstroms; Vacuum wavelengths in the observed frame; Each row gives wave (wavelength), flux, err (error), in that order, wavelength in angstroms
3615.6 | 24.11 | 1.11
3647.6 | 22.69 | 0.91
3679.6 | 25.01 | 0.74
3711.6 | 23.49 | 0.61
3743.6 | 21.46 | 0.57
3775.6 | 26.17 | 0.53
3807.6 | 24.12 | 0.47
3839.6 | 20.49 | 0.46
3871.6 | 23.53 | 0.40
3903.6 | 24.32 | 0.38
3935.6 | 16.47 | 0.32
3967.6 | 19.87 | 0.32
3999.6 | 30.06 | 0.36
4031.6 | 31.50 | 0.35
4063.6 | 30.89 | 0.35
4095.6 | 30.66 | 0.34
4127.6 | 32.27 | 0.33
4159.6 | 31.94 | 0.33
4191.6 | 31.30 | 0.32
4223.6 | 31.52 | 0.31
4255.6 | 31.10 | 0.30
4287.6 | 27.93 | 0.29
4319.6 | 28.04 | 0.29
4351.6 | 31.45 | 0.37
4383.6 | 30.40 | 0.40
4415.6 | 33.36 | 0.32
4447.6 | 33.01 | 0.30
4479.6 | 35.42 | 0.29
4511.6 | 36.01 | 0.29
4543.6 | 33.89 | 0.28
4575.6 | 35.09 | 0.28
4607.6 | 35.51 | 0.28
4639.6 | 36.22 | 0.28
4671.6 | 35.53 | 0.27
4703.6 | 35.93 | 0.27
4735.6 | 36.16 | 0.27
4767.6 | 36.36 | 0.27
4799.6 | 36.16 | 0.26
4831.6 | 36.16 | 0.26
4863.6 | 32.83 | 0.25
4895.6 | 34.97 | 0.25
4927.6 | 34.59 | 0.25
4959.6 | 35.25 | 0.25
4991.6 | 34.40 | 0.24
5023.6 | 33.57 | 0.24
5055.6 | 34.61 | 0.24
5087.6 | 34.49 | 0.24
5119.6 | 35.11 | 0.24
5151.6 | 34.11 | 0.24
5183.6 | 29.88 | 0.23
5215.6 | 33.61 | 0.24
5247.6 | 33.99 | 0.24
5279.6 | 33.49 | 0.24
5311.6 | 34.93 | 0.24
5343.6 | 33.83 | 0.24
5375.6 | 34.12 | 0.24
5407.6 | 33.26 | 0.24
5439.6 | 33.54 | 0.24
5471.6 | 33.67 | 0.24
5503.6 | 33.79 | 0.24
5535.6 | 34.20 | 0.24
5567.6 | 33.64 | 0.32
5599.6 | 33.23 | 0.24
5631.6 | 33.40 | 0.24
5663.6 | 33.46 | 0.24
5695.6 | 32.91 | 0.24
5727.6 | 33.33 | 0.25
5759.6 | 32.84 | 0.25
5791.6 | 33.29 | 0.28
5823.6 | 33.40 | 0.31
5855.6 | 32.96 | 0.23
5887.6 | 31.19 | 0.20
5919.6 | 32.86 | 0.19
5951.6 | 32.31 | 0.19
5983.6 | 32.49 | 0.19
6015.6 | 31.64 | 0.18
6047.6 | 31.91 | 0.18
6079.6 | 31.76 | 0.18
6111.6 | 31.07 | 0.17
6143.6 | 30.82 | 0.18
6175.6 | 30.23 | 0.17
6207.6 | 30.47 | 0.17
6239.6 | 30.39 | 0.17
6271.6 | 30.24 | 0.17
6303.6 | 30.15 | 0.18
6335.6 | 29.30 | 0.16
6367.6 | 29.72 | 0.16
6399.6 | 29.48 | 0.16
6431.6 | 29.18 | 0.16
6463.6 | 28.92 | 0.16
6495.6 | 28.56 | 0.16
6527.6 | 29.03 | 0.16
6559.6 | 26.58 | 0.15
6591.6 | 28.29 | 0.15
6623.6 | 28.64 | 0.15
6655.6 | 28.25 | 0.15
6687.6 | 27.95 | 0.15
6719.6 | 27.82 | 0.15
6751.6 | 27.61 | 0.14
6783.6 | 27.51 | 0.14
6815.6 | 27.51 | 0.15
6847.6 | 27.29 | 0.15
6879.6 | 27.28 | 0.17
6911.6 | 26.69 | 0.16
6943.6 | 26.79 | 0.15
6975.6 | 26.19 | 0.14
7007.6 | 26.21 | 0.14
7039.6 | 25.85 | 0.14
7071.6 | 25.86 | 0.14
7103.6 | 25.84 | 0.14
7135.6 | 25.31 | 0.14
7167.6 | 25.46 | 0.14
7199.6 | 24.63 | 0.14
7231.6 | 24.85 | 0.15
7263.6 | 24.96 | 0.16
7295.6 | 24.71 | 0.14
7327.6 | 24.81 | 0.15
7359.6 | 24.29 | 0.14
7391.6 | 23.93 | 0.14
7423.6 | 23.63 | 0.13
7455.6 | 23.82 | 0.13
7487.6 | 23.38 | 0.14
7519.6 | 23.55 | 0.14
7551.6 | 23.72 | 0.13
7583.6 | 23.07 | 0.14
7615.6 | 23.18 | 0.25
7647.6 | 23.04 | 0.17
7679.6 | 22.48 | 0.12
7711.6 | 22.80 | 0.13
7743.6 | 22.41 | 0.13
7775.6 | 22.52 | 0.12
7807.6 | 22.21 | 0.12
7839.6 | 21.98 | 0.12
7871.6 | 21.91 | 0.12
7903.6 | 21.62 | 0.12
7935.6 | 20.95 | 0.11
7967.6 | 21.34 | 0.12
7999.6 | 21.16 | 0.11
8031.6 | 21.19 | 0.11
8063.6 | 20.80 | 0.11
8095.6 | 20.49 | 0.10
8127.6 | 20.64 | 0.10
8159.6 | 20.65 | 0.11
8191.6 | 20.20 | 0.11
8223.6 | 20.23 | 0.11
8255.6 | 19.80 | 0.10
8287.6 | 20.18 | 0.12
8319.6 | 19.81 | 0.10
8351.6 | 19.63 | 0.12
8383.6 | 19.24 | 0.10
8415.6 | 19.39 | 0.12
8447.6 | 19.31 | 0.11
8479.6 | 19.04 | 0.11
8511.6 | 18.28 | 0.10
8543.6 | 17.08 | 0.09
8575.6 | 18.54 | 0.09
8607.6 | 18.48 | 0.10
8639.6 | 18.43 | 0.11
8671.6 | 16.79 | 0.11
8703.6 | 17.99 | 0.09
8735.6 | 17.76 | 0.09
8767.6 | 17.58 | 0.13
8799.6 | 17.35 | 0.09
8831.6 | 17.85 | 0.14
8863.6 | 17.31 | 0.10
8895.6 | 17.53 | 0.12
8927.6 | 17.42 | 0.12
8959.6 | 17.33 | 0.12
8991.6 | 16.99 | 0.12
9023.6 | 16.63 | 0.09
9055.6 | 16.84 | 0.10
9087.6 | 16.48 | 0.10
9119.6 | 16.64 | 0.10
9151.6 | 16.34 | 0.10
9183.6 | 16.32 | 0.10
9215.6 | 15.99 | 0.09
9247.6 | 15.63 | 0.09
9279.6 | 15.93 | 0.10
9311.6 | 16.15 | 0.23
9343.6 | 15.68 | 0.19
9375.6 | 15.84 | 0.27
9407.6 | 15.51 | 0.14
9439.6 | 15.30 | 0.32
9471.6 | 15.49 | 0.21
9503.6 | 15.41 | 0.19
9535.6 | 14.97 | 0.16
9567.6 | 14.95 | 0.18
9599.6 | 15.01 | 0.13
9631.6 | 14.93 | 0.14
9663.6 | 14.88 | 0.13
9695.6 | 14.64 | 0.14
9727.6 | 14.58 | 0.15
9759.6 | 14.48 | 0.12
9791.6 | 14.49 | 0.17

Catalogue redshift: 0.000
